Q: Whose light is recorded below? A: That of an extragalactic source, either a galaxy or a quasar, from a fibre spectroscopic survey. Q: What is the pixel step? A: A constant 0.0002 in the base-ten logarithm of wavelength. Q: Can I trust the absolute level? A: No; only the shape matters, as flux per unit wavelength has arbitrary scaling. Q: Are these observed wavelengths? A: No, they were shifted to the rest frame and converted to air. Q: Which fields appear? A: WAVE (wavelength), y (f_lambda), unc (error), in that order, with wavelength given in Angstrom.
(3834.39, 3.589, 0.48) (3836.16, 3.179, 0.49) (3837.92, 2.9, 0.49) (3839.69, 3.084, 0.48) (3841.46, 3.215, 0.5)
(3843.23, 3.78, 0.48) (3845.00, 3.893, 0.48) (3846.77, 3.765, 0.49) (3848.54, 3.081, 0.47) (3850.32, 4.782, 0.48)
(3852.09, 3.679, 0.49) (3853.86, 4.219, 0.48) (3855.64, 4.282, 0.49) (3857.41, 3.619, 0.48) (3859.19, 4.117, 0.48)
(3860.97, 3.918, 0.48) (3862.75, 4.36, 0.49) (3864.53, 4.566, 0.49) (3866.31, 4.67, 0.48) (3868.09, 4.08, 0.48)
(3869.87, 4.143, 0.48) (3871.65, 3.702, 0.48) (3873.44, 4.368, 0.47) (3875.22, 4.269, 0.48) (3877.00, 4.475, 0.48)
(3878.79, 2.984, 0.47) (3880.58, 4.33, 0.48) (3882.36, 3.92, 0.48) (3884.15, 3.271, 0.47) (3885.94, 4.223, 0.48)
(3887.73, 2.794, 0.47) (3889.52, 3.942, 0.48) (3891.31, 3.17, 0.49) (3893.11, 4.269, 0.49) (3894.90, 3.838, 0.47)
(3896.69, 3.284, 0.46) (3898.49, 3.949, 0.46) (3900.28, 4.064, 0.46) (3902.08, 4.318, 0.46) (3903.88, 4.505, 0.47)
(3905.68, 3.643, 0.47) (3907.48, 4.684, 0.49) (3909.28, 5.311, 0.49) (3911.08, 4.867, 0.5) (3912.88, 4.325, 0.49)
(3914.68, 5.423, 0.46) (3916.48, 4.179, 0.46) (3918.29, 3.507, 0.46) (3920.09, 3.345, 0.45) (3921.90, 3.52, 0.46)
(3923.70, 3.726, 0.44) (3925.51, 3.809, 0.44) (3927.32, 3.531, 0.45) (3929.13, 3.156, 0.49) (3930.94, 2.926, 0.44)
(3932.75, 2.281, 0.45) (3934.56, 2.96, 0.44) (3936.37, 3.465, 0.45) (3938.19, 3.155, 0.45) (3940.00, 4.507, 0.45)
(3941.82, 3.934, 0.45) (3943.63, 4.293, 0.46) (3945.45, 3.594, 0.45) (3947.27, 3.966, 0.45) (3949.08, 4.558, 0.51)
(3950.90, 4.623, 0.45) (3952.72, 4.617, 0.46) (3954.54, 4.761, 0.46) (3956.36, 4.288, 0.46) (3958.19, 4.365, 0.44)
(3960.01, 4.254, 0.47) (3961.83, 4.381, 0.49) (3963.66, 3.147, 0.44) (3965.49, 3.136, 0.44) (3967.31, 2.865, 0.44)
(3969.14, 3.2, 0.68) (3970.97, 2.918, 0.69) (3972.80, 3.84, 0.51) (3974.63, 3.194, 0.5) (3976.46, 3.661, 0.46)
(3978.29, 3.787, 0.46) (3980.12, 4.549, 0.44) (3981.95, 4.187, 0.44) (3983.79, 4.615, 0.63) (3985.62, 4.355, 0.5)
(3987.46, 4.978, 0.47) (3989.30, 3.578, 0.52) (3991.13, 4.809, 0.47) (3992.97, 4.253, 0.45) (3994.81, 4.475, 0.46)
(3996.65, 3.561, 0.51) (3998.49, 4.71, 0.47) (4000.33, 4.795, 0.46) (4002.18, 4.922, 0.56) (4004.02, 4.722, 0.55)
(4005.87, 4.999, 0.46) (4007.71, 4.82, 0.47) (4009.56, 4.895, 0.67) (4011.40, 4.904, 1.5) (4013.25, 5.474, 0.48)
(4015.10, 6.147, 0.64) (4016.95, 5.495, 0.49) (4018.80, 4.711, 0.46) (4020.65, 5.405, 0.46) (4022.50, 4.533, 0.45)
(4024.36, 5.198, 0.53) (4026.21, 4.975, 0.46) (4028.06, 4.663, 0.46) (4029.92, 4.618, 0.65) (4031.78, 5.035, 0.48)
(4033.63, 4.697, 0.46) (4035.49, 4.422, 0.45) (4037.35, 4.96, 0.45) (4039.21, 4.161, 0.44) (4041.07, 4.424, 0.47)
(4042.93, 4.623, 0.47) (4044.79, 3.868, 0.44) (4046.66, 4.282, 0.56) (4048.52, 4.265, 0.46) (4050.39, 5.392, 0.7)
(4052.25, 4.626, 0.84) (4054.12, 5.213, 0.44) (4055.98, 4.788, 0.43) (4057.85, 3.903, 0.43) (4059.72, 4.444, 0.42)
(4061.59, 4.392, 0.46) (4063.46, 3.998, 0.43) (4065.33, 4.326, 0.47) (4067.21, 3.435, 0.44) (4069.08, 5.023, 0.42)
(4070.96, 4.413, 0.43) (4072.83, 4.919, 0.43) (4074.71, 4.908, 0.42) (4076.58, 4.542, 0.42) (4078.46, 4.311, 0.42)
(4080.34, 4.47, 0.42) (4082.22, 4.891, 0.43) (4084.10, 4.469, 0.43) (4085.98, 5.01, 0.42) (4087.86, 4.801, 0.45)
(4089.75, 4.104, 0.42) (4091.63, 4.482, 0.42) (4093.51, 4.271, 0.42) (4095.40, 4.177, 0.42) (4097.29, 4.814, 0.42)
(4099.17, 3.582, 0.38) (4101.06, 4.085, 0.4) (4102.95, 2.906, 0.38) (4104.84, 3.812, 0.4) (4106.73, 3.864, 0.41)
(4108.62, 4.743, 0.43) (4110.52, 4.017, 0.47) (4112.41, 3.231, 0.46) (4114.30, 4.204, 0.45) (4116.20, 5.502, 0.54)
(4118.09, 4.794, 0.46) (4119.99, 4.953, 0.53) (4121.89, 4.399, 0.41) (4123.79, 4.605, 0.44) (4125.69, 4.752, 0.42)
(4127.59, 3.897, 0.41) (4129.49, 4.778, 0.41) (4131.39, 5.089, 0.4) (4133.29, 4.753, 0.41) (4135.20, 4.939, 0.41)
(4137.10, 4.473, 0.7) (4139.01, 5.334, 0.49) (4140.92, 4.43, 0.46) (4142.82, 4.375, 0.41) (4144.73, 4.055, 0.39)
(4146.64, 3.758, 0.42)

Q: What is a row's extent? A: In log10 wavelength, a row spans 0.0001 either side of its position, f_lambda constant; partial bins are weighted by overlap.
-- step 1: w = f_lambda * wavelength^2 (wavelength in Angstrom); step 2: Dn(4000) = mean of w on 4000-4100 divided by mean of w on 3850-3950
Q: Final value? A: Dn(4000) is 1.28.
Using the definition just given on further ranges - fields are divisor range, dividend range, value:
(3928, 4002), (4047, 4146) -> 1.21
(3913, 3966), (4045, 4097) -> 1.25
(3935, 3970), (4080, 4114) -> 1.15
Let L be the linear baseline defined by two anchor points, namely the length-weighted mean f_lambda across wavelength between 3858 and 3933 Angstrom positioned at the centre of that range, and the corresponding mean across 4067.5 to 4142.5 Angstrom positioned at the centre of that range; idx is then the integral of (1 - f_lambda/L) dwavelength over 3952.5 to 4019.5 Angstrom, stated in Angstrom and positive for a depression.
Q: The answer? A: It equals -2.4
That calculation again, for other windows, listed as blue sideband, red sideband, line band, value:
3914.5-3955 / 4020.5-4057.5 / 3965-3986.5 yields 2.28 Angstrom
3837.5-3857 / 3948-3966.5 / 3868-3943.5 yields 2.05 Angstrom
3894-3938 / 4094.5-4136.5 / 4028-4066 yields -3.12 Angstrom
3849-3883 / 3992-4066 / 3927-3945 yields 3.91 Angstrom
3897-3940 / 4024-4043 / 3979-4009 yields -0.75 Angstrom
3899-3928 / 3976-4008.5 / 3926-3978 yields 7.29 Angstrom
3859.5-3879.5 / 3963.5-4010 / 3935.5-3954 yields 0.21 Angstrom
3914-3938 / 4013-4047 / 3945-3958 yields -1.87 Angstrom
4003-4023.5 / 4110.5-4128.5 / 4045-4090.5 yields 2.28 Angstrom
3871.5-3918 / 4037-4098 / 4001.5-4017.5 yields -2.90 Angstrom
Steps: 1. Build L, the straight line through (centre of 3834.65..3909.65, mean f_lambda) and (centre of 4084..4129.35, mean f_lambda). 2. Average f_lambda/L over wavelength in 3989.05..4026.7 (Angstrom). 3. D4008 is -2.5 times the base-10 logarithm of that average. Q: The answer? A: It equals -0.17 mag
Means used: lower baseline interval 3.91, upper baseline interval 4.32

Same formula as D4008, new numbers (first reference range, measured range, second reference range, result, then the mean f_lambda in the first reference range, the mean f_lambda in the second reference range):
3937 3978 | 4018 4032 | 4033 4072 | -0.14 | 3.87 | 4.46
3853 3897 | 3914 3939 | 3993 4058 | 0.21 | 3.96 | 4.77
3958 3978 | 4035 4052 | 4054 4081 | -0.07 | 3.52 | 4.45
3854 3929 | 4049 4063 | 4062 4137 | -0.07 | 4.02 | 4.42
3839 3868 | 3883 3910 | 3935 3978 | -0.01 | 3.95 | 3.85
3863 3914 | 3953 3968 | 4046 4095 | 0.08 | 4.08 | 4.52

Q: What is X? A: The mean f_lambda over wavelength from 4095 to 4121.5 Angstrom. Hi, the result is 4.2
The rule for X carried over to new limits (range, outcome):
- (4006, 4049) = 4.82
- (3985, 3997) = 4.32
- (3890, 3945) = 3.86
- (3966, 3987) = 3.76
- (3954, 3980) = 3.71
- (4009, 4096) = 4.66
